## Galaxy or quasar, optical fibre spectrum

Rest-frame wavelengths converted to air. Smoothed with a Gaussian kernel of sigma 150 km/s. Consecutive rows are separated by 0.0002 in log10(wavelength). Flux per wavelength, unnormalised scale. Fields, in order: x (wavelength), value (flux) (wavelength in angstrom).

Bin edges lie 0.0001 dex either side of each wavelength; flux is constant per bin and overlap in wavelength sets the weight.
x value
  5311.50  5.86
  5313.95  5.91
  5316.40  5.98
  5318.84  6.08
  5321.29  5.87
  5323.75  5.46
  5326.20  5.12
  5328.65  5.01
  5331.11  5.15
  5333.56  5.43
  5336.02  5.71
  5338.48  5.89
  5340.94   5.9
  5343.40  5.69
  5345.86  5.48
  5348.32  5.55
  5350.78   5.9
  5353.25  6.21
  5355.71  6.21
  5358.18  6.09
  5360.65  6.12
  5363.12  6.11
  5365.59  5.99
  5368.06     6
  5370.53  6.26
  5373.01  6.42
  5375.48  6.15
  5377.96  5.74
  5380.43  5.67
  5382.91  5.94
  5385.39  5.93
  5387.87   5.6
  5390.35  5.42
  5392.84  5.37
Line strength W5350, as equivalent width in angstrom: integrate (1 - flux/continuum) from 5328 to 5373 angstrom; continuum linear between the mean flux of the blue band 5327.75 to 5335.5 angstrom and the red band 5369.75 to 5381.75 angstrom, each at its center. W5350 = -2.1 angstrom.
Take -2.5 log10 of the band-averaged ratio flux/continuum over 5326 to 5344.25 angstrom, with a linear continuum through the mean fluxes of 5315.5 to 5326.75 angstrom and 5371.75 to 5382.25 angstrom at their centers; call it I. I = 0.056 mag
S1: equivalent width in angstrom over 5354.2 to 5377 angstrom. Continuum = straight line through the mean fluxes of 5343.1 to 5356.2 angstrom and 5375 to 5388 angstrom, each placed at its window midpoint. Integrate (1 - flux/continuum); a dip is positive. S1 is -1.2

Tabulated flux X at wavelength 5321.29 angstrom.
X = 5.87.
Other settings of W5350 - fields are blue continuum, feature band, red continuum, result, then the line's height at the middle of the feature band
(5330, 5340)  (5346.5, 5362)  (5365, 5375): -0.24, 5.9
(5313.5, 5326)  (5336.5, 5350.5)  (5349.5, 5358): 0.68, 6.01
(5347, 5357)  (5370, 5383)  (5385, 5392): -0.70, 5.72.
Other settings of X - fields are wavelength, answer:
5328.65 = 5.01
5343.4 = 5.69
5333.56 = 5.43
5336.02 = 5.71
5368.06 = 6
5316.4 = 5.98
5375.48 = 6.15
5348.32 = 5.55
